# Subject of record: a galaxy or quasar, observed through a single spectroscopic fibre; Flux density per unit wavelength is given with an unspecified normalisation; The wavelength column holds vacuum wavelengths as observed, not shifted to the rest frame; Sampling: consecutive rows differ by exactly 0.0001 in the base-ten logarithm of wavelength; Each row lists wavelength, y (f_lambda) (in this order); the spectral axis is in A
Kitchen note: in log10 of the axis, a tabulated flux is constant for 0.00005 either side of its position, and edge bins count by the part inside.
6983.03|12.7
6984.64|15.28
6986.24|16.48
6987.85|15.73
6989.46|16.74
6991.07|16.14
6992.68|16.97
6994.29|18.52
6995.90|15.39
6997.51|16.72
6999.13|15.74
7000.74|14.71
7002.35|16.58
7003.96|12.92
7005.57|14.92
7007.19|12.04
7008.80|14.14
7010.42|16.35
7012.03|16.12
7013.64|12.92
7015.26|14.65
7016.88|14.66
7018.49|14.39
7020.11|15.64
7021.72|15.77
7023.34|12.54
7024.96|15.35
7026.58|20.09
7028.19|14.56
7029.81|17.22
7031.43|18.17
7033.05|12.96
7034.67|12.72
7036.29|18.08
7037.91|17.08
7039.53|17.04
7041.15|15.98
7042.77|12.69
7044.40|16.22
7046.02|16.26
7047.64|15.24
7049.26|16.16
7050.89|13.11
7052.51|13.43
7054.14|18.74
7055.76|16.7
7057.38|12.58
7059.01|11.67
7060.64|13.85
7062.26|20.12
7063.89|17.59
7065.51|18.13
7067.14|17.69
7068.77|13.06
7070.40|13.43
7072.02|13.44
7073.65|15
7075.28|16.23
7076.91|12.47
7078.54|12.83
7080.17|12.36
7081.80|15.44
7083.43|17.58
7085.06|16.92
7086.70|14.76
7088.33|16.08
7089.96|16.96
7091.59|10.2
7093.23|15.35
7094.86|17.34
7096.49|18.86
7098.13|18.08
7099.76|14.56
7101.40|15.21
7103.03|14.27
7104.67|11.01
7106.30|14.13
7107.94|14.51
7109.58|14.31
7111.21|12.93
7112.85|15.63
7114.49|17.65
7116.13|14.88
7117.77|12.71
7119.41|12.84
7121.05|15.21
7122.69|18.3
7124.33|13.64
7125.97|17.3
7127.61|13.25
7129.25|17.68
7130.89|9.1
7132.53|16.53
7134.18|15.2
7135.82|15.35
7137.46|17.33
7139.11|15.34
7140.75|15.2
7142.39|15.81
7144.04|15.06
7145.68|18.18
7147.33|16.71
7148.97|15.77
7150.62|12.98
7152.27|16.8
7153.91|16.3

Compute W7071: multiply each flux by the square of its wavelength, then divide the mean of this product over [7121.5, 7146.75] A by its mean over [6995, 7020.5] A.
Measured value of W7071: 1.08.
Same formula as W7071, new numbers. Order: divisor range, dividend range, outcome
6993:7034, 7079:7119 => 1.00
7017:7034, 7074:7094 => 0.96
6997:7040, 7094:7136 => 1.01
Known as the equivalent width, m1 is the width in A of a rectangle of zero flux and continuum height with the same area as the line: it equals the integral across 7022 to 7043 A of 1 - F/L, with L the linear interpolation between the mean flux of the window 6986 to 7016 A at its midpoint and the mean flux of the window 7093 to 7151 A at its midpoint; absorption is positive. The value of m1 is -0.6 A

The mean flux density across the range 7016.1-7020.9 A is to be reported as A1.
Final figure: 14.9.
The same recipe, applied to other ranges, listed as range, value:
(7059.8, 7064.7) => 17.2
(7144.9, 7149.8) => 16.9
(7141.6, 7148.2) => 16.4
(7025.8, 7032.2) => 17.5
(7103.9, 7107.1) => 12.6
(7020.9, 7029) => 15.7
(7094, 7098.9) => 18.1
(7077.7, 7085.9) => 15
